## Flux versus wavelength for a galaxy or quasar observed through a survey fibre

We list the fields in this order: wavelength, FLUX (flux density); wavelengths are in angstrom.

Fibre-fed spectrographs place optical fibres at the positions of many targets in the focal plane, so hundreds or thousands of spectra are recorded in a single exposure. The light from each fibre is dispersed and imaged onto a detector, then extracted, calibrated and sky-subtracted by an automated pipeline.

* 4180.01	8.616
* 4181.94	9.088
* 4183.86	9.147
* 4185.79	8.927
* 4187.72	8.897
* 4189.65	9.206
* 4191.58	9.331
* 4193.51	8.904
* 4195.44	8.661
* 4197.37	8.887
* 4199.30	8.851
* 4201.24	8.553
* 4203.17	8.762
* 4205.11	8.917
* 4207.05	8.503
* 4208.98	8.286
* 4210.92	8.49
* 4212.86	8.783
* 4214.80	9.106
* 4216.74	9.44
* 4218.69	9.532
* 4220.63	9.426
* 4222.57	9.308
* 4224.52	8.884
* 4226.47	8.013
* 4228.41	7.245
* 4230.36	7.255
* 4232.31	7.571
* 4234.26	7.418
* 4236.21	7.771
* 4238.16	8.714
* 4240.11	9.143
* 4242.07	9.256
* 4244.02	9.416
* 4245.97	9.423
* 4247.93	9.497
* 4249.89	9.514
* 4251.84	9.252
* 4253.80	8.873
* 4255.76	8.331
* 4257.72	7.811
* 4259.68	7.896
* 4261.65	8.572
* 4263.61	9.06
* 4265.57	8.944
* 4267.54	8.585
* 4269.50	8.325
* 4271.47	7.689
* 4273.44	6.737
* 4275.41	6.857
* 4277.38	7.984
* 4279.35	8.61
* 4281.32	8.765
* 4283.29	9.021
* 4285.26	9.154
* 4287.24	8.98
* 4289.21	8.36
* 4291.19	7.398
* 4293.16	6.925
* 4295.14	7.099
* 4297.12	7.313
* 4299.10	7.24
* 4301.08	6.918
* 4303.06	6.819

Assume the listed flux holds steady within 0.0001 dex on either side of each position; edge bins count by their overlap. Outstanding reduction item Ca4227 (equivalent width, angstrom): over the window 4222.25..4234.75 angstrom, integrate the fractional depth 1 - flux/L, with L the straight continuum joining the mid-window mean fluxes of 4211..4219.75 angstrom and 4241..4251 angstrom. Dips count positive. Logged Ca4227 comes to 1.8 angstrom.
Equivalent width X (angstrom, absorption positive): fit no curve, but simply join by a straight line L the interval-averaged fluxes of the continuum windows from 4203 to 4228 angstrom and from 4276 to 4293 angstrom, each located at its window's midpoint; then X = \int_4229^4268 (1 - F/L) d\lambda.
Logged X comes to 0.2 angstrom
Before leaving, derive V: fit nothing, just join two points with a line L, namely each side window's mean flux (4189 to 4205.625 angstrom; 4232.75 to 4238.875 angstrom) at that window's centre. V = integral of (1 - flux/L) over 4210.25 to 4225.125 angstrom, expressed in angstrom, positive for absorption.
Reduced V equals -1.4 angstrom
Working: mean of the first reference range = 8.89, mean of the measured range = 9.14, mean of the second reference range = 7.9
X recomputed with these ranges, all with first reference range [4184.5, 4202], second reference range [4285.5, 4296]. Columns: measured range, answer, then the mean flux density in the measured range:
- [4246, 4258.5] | -1.0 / 8.94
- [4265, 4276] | 0.3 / 7.85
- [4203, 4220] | -0.3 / 8.88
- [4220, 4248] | -0.1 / 8.52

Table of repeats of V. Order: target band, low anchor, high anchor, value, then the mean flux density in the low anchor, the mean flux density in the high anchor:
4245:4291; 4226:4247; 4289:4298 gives -4.4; 8.31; 7.34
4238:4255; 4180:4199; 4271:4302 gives -1.9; 8.98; 7.82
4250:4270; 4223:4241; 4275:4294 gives -1.1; 8.03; 8.26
